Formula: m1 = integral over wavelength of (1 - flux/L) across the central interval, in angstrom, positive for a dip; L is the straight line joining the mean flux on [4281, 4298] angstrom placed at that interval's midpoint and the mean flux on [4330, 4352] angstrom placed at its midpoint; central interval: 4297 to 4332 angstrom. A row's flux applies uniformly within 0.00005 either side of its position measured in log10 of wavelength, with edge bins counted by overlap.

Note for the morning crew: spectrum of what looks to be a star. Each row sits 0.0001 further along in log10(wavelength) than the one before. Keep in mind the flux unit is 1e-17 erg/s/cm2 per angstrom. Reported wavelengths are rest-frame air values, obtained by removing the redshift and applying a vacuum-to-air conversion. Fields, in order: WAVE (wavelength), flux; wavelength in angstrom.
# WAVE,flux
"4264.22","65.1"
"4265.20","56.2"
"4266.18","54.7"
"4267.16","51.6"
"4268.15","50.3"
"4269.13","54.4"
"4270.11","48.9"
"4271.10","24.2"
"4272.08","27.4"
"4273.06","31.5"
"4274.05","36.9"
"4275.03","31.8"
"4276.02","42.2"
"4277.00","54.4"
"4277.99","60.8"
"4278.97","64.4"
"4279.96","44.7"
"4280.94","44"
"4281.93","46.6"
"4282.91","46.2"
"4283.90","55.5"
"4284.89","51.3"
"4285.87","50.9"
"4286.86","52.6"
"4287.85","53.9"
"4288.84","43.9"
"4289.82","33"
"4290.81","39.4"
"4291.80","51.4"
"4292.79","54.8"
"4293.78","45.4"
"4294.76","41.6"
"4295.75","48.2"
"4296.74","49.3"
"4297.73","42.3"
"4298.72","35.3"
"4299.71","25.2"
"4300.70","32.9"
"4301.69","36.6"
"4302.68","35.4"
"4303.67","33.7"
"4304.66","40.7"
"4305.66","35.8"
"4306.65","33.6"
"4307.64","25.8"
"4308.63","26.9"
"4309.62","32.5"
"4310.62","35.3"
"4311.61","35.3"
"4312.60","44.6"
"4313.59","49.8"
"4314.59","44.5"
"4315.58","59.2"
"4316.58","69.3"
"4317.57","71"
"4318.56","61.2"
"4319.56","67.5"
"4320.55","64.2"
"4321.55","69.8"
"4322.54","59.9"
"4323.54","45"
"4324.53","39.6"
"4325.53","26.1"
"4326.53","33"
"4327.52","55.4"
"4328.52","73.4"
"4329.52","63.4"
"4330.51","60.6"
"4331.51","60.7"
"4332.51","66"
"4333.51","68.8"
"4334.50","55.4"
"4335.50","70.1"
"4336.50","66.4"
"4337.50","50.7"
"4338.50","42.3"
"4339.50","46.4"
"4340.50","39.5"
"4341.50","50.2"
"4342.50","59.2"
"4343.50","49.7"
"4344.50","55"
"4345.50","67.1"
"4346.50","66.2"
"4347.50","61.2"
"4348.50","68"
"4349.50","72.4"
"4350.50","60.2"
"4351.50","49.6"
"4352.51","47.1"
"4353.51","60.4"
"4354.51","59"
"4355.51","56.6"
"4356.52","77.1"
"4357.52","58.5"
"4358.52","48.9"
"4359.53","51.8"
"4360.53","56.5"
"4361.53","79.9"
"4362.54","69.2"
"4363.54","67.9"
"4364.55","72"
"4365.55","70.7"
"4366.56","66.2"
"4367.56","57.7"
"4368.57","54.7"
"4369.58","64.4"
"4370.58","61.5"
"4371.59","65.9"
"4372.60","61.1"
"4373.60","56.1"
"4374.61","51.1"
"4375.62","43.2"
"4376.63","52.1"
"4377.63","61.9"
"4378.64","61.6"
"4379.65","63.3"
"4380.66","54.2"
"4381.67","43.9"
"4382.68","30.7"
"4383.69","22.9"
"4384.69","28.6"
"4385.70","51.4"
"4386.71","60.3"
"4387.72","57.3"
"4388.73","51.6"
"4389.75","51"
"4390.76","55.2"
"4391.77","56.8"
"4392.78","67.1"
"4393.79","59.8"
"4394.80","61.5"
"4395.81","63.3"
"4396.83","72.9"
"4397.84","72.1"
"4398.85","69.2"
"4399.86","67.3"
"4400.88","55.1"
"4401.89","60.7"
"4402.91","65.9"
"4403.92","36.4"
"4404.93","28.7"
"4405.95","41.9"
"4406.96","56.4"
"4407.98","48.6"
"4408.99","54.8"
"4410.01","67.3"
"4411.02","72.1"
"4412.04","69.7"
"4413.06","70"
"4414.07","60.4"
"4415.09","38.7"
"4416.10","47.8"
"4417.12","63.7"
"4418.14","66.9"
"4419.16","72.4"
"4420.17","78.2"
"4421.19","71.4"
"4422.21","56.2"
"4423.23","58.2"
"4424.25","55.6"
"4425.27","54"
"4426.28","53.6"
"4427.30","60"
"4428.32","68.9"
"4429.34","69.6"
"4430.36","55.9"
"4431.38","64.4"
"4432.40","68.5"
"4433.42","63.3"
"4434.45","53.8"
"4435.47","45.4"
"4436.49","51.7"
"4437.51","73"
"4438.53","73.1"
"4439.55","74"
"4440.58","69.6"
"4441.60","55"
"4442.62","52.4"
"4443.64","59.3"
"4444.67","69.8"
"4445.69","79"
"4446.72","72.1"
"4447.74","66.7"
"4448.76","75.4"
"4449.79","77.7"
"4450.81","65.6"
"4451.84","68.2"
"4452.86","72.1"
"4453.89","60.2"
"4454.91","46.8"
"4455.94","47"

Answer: 4.4 angstrom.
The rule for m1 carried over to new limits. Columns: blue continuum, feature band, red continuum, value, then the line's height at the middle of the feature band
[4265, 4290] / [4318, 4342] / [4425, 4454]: -1.5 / 52.5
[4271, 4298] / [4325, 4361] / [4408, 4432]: -3.0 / 52.7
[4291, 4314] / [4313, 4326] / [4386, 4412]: -4.3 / 42.2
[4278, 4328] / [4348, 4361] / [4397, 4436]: -1.7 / 52.1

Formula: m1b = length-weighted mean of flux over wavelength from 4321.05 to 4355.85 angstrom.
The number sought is 56.4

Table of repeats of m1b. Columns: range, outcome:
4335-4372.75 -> 60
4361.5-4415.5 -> 57.3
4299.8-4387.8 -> 53.7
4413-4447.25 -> 62.4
